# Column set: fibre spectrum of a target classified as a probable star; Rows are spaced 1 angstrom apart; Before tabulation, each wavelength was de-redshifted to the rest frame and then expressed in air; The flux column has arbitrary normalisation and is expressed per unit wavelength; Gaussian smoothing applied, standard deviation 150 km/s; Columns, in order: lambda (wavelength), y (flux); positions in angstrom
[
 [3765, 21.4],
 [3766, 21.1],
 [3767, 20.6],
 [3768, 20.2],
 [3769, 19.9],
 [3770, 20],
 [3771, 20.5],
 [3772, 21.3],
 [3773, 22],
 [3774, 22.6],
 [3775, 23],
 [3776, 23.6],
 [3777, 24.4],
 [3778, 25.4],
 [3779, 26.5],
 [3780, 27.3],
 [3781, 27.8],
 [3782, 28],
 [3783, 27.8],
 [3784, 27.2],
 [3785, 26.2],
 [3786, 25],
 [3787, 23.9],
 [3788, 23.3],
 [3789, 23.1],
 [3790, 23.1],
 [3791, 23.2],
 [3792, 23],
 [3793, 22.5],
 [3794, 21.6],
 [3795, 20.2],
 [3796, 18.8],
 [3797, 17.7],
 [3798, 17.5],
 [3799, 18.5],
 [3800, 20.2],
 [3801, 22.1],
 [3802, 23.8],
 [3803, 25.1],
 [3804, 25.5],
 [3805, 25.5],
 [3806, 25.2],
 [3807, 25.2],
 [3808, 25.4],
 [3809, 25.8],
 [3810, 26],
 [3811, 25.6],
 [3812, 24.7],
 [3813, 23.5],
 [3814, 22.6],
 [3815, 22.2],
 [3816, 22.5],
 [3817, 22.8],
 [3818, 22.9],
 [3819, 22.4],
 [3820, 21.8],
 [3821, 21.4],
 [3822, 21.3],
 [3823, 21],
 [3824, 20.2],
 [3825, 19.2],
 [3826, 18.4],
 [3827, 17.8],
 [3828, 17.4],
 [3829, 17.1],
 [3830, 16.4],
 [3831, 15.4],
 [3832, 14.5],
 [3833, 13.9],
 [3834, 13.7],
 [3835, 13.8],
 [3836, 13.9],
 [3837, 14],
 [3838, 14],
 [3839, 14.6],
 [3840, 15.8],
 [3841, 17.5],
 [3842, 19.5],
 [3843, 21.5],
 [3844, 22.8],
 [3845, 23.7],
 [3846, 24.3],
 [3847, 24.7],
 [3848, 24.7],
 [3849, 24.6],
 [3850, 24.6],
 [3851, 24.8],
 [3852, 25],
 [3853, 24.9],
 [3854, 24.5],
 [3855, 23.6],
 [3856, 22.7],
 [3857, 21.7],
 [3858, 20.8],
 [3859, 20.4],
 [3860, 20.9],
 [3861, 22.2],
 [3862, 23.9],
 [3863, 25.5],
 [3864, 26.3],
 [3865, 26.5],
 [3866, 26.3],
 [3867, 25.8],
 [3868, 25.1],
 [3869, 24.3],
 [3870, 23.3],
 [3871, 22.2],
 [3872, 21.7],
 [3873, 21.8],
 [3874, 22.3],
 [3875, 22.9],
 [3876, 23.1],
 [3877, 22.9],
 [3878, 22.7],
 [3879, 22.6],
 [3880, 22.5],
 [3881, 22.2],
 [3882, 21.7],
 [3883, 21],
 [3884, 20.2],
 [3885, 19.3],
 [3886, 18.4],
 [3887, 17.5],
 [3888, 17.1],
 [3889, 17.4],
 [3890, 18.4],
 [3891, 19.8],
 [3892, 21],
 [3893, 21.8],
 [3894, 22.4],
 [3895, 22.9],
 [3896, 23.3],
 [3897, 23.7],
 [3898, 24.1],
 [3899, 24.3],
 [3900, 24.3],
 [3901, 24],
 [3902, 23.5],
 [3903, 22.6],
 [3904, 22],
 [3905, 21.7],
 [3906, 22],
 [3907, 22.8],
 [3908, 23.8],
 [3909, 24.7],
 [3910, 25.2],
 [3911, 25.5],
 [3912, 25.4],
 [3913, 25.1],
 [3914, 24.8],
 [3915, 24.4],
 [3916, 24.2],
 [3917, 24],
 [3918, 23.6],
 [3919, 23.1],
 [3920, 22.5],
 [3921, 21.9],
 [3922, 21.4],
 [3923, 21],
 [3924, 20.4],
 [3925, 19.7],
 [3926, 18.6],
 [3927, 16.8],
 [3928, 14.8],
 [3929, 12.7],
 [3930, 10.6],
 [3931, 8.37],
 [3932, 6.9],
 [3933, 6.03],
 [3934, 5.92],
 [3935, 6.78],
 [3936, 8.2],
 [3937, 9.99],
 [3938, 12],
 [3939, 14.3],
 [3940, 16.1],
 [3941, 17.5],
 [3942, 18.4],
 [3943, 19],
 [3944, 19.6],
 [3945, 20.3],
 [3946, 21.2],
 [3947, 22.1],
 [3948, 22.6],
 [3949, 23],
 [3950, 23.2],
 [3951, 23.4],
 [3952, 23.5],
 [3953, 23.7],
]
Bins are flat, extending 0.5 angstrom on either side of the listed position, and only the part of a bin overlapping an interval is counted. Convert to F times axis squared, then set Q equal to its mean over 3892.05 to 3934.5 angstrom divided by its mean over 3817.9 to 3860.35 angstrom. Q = 1.1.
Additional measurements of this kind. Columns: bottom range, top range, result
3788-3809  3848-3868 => 1.10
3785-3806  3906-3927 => 1.09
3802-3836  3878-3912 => 1.09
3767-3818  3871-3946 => 0.90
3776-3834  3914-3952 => 0.84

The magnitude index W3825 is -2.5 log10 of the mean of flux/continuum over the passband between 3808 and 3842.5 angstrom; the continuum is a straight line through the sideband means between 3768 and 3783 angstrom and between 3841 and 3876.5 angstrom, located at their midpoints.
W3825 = 0.22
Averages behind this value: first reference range 23.8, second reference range 23.4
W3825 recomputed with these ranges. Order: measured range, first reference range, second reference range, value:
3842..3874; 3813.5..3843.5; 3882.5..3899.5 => -0.211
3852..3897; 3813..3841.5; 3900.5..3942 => -0.204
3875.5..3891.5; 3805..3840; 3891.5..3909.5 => 0.098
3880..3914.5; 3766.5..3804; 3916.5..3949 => -0.224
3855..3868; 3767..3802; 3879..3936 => -0.123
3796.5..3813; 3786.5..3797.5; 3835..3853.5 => -0.088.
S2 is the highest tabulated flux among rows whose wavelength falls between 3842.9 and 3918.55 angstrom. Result 26.5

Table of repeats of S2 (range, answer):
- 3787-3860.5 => 26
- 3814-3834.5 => 22.9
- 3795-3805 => 25.5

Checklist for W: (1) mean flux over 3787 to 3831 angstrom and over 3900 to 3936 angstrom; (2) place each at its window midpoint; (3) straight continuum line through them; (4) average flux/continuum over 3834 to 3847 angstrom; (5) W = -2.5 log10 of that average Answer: 0.17 mag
